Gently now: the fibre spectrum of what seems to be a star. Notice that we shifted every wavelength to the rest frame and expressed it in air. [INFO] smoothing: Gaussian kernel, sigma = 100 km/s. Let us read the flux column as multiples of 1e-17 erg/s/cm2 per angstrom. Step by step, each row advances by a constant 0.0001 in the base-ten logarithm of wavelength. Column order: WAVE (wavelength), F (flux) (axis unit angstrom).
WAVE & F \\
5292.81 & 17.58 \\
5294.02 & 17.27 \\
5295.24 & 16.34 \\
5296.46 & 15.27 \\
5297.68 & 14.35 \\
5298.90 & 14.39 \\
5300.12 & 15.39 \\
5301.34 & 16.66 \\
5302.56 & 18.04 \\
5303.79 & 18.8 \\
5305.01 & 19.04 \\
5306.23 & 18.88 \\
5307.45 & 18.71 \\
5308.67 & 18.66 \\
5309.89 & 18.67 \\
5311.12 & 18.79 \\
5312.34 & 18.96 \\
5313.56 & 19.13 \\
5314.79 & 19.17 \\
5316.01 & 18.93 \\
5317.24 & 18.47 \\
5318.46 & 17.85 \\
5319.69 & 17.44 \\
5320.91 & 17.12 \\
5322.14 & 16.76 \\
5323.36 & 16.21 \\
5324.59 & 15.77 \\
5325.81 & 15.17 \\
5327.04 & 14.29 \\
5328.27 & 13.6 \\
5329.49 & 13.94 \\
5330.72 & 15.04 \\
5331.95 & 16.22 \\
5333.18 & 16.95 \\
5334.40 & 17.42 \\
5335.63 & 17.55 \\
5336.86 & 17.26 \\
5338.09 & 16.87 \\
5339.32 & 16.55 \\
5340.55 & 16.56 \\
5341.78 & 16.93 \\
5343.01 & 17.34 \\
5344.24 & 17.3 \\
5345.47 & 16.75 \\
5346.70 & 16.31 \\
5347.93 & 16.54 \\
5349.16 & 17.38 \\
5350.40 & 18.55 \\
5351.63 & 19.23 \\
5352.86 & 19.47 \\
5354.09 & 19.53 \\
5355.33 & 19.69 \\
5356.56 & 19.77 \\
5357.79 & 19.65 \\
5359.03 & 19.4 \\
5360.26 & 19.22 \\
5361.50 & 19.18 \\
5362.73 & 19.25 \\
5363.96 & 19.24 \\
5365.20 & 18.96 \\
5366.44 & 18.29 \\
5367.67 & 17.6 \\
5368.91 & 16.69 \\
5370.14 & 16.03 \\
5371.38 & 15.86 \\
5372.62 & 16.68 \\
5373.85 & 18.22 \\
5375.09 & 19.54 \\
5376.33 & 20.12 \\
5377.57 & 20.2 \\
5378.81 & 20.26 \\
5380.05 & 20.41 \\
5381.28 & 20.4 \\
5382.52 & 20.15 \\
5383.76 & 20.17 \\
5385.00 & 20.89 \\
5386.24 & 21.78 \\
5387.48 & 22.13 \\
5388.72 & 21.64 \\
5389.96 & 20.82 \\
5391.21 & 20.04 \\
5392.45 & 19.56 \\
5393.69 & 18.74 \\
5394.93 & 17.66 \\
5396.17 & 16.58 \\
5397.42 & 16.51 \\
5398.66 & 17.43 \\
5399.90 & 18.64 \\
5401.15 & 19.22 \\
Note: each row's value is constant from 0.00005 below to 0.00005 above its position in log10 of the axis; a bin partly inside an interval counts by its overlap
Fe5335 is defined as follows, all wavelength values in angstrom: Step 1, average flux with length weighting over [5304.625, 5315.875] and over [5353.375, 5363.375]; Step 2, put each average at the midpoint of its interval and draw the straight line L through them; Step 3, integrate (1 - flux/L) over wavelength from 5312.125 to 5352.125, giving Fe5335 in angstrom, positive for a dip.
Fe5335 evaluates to 4.6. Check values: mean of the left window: 18.9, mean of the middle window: 16.9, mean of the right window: 19.5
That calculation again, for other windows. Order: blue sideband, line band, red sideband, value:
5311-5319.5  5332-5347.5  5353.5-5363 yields 1.8 angstrom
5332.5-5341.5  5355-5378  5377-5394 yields 0.7 angstrom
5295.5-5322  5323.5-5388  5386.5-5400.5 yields 1.7 angstrom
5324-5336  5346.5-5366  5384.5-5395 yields -1.3 angstrom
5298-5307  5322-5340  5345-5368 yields 2.0 angstrom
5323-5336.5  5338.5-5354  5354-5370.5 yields -0.2 angstrom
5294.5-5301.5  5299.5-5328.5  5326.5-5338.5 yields -3.7 angstrom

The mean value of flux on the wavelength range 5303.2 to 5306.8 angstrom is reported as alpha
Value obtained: 18.9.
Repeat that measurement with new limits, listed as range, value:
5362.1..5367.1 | 18.9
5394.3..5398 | 16.9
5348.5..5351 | 17.9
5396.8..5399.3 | 17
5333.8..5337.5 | 17.4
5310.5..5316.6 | 19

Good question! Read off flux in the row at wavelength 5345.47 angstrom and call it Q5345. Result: 16.75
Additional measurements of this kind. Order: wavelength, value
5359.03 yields 19.4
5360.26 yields 19.22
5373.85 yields 18.22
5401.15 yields 19.22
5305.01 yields 19.04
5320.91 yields 17.12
